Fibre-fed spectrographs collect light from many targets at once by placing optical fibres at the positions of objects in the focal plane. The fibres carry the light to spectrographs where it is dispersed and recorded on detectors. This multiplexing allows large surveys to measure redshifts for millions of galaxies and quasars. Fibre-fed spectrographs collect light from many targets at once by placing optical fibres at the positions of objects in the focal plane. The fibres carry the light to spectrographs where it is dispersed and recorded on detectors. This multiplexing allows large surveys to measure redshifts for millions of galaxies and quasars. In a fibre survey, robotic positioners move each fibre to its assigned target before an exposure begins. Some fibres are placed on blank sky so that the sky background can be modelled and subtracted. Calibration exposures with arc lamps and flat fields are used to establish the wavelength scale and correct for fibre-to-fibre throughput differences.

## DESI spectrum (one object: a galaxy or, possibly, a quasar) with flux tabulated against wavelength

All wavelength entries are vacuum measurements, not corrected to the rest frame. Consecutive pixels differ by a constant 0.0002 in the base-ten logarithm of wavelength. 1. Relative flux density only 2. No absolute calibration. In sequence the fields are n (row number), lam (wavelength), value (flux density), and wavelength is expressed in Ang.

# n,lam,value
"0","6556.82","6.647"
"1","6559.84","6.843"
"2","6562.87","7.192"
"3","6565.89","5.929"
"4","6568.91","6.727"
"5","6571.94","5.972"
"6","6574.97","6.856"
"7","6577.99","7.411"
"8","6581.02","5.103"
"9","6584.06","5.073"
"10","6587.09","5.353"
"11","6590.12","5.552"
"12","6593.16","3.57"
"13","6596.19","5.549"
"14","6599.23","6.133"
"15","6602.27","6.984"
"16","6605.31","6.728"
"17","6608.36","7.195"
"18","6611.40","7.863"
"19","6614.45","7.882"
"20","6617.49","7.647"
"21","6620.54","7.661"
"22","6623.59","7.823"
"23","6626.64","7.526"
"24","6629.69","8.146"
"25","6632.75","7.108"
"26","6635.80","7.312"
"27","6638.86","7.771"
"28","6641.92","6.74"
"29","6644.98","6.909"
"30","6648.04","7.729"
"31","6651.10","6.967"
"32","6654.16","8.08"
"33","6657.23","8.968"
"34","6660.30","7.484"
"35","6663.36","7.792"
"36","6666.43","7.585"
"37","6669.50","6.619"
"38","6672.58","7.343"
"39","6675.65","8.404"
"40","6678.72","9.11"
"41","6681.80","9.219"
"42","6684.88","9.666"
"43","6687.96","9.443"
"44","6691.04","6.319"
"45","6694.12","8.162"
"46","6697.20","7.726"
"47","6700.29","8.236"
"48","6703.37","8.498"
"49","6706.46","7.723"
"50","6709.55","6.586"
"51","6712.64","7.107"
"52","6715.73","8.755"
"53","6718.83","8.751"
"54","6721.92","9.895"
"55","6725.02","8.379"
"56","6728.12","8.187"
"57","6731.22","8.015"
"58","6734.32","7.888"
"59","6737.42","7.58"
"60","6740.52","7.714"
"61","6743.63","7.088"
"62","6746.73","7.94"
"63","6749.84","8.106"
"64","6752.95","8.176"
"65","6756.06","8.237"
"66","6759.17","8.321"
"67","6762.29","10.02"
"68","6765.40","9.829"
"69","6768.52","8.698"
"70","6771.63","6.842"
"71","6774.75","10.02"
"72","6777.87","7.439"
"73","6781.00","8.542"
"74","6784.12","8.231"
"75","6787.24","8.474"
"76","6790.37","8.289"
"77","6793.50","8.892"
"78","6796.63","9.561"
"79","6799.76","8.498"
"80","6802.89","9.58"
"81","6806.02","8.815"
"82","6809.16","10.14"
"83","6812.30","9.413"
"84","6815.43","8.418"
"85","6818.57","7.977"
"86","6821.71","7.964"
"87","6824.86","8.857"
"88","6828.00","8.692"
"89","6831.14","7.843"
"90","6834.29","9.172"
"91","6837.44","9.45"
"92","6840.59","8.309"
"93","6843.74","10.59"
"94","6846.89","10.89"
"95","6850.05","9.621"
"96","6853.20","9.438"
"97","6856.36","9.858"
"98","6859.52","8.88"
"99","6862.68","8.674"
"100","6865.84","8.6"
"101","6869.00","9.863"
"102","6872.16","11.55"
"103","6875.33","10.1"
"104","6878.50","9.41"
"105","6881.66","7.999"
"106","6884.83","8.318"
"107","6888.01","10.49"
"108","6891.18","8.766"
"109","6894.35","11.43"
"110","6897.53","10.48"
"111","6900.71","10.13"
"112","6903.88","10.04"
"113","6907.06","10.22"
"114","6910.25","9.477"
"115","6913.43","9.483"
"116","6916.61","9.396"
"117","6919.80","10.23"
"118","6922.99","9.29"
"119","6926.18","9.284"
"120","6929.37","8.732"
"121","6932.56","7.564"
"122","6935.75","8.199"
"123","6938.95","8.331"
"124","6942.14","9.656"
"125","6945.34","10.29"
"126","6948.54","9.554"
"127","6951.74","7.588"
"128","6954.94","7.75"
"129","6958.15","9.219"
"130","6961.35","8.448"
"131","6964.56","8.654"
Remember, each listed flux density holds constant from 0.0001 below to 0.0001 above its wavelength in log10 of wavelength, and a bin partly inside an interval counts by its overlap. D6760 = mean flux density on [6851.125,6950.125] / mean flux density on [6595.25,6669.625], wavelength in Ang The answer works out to 1.28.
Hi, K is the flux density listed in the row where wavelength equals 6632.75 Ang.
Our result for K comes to 7.108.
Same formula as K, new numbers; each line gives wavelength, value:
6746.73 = 7.94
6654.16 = 8.08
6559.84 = 6.843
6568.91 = 6.727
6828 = 8.692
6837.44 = 9.45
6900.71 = 10.13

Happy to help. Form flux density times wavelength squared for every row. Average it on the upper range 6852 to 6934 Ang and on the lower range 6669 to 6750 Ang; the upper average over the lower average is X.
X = 1.24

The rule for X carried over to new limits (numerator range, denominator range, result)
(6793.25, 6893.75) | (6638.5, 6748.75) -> 1.21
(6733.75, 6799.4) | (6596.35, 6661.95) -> 1.18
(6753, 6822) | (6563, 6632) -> 1.40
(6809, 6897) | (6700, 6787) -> 1.17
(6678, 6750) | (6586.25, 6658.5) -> 1.19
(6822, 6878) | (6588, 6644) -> 1.45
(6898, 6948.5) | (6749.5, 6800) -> 1.14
